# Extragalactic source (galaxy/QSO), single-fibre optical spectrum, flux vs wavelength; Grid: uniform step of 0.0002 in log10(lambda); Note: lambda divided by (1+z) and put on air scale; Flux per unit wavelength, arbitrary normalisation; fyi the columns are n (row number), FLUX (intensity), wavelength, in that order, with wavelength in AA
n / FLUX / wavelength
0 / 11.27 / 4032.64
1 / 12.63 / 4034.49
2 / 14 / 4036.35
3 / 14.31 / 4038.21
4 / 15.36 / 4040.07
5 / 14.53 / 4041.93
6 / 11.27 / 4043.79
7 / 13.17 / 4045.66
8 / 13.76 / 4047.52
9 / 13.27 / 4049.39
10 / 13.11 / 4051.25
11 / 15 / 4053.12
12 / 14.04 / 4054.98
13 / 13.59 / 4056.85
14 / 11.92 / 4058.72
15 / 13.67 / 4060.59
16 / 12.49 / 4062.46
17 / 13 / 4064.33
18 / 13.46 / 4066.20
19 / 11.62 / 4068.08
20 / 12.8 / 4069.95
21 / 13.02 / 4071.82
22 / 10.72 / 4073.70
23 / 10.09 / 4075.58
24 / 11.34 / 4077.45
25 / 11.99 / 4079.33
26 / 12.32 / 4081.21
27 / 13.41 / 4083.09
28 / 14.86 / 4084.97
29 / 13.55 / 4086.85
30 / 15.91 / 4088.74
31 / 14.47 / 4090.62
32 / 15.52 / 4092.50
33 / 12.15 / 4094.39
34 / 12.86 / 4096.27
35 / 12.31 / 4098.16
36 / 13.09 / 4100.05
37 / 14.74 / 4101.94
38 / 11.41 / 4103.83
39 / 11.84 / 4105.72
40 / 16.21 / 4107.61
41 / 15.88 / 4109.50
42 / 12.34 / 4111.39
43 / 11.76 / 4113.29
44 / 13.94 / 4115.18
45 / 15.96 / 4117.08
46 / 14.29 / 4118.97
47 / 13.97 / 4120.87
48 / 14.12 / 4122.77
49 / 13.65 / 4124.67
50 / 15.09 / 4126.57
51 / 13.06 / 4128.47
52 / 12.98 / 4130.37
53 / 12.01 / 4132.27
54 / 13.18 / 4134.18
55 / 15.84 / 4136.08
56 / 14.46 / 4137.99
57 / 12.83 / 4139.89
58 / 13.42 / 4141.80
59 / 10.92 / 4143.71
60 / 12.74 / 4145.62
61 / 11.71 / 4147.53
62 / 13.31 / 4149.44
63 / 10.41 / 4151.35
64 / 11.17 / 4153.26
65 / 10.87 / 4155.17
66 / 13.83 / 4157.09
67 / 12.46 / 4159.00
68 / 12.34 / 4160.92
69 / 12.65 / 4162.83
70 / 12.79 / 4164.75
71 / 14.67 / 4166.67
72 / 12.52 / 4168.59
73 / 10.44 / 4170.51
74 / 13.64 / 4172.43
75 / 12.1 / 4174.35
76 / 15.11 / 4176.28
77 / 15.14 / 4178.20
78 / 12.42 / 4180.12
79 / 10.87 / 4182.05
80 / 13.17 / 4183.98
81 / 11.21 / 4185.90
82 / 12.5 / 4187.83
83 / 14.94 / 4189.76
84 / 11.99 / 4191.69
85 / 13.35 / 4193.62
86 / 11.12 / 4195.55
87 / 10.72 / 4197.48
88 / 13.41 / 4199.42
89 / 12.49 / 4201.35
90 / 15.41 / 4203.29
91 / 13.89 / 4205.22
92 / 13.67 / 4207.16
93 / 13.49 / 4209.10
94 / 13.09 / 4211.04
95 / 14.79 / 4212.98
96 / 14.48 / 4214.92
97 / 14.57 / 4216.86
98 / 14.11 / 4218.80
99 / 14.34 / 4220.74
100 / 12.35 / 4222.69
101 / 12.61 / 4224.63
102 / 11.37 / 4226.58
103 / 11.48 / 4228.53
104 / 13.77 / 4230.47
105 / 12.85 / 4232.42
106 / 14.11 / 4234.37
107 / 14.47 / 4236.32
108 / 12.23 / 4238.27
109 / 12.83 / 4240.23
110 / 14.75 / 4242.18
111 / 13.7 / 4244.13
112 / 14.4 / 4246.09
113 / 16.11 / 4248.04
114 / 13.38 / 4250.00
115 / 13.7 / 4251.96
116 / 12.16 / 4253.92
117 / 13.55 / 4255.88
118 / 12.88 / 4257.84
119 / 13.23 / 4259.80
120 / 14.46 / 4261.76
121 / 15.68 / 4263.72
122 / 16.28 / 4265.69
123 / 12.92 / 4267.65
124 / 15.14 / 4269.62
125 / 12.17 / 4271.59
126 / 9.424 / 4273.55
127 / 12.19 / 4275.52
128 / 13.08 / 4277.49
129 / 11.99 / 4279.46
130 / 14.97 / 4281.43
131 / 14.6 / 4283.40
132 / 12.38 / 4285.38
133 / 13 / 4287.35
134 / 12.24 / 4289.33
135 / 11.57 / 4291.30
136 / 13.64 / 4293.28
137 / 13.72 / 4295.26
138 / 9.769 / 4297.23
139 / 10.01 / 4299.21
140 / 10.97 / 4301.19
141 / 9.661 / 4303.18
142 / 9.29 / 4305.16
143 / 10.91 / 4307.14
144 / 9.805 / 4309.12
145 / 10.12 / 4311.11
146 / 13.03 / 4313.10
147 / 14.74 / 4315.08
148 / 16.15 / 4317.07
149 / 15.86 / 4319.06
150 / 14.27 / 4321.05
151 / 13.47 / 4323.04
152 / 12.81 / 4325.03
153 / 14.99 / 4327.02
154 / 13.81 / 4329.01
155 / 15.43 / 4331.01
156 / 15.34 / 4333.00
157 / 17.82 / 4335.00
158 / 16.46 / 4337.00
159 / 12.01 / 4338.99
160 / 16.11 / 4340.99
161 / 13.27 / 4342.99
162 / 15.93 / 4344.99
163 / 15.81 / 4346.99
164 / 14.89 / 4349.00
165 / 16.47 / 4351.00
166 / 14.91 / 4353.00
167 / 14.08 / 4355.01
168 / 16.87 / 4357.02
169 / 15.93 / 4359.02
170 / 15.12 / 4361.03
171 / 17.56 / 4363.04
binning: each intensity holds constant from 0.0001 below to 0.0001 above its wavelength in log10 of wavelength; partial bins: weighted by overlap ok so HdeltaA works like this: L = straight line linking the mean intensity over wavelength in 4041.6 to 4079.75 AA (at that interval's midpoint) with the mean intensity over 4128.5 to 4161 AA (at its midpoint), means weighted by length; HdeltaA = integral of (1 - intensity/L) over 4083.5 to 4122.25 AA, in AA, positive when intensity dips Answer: -3.56 AA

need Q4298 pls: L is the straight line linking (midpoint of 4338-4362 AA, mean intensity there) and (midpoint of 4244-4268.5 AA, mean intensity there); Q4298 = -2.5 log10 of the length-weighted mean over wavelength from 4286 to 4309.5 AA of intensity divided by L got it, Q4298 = 0.275 mag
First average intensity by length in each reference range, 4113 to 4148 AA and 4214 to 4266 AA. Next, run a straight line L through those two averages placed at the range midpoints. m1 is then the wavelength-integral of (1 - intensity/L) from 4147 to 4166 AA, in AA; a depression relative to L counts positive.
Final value 1.9 AA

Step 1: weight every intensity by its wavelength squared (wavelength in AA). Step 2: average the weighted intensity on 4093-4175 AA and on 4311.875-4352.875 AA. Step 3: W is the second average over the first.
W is 1.3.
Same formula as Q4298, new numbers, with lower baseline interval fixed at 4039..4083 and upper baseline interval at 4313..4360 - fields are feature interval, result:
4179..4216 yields 0.076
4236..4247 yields 0.049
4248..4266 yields 0.036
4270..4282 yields 0.179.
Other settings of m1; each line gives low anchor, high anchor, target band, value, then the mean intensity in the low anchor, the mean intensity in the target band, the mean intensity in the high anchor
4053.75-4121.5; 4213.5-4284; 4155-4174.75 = 1.06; 13.2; 12.7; 13.5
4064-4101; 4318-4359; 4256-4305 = 6.26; 12.9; 12.7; 15.1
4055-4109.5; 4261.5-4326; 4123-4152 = -0.24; 13.1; 13.1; 12.7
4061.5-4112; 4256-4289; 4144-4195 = 2.42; 13.1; 12.6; 13.4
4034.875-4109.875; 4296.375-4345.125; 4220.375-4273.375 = -1.04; 13.3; 13.5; 13.3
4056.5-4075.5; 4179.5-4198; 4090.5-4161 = -4.89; 12.5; 13.2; 12.3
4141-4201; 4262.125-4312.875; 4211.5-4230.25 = -1.44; 12.5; 13.4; 12.3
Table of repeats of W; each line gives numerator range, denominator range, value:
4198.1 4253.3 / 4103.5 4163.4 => 1.08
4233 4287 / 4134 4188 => 1.12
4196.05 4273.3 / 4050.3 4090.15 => 1.13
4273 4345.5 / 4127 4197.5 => 1.11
